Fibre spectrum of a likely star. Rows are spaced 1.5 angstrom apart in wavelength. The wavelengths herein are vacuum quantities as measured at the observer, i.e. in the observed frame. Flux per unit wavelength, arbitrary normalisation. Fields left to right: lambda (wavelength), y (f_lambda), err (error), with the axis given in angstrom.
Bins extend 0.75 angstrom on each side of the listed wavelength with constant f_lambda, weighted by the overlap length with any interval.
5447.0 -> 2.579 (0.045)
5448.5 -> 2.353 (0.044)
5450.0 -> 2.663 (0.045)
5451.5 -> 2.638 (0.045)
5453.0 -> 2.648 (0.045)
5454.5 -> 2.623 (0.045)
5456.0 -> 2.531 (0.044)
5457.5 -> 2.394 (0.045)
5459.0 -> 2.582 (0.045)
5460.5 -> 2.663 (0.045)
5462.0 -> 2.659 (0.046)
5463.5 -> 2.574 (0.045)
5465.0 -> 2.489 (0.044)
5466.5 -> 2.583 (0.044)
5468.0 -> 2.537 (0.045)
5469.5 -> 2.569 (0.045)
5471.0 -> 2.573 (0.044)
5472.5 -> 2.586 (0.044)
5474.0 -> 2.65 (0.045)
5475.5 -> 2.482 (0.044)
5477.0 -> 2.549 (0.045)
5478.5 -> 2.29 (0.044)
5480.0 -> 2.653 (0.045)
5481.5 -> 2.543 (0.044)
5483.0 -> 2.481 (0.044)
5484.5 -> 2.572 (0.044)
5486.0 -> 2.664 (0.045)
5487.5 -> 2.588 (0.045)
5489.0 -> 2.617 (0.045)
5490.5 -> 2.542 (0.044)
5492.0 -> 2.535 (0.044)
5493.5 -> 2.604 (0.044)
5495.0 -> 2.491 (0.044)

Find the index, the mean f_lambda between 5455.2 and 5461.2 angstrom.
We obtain 2.54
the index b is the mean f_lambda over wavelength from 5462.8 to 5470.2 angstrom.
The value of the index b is 2.55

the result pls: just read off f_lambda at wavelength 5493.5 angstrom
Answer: 2.604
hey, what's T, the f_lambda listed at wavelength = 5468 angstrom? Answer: 2.537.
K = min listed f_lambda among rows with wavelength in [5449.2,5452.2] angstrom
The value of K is 2.638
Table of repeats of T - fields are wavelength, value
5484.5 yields 2.572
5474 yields 2.65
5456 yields 2.531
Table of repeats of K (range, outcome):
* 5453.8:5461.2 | 2.394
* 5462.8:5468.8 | 2.489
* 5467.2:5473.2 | 2.537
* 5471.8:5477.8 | 2.482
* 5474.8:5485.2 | 2.29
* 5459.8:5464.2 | 2.574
